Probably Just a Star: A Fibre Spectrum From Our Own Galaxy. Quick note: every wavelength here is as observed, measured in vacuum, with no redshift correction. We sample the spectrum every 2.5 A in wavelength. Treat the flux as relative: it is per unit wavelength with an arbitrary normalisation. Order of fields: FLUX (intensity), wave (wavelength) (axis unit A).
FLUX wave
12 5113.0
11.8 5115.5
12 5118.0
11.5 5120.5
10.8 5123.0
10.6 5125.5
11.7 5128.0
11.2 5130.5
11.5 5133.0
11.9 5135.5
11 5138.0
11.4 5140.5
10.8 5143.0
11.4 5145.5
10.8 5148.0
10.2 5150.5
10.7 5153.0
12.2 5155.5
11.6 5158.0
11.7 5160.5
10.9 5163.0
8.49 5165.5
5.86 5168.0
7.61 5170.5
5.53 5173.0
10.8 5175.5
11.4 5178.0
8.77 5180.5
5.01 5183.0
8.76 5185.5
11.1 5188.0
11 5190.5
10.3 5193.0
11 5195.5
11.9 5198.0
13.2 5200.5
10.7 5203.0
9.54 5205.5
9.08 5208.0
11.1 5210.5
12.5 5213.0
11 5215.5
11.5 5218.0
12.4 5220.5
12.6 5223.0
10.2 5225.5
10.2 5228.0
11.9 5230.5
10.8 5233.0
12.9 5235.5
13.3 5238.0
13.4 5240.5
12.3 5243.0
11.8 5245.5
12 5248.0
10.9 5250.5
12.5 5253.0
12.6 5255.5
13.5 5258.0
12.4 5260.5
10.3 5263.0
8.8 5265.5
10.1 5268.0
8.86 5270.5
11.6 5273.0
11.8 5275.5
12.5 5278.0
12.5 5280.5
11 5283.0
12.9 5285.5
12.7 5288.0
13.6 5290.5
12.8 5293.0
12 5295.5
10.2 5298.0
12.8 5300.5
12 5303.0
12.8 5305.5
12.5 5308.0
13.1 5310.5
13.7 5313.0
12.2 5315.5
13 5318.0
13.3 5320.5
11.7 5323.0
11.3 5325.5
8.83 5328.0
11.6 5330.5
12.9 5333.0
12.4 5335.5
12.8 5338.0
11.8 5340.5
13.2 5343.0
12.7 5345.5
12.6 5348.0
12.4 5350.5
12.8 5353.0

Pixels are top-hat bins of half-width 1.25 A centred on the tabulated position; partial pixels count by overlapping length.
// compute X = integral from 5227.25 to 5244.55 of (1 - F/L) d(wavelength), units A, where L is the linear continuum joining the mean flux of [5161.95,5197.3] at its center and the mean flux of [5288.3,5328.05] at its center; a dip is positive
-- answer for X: -2.7 A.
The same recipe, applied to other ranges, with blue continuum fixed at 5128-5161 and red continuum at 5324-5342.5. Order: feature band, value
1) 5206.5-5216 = 0.5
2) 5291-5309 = -0.9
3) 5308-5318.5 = -1.1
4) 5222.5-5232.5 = 0.3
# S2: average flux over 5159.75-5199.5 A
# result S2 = 9.38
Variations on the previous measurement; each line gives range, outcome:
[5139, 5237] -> 10.5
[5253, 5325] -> 12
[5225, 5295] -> 11.8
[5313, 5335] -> 12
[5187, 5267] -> 11.5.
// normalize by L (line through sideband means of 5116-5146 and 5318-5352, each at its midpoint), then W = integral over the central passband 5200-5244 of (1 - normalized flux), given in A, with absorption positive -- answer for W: 0.5 A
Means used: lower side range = 11.3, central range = 11.6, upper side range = 12.2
